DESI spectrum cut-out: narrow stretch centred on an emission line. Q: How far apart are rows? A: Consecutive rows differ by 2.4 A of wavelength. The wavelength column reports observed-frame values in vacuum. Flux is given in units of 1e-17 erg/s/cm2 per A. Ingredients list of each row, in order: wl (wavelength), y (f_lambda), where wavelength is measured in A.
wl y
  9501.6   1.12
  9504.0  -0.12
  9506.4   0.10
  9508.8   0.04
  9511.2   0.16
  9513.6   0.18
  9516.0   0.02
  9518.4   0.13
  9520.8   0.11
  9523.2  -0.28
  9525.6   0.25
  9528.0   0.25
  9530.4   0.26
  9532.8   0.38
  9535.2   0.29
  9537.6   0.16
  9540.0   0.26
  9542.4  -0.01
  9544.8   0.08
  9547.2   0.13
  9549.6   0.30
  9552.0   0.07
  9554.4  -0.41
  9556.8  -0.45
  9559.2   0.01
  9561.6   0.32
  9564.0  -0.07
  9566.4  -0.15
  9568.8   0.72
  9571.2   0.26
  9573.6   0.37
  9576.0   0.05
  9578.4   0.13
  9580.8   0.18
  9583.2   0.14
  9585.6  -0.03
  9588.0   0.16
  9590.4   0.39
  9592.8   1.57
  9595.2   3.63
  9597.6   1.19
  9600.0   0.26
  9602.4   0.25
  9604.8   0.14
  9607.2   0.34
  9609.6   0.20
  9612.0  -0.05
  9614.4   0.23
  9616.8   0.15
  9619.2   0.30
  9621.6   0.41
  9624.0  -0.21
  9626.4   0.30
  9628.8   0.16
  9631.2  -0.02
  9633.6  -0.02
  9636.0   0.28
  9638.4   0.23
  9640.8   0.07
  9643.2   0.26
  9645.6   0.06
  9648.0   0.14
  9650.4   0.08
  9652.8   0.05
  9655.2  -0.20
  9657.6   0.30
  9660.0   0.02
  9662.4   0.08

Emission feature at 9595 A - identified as [O III]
